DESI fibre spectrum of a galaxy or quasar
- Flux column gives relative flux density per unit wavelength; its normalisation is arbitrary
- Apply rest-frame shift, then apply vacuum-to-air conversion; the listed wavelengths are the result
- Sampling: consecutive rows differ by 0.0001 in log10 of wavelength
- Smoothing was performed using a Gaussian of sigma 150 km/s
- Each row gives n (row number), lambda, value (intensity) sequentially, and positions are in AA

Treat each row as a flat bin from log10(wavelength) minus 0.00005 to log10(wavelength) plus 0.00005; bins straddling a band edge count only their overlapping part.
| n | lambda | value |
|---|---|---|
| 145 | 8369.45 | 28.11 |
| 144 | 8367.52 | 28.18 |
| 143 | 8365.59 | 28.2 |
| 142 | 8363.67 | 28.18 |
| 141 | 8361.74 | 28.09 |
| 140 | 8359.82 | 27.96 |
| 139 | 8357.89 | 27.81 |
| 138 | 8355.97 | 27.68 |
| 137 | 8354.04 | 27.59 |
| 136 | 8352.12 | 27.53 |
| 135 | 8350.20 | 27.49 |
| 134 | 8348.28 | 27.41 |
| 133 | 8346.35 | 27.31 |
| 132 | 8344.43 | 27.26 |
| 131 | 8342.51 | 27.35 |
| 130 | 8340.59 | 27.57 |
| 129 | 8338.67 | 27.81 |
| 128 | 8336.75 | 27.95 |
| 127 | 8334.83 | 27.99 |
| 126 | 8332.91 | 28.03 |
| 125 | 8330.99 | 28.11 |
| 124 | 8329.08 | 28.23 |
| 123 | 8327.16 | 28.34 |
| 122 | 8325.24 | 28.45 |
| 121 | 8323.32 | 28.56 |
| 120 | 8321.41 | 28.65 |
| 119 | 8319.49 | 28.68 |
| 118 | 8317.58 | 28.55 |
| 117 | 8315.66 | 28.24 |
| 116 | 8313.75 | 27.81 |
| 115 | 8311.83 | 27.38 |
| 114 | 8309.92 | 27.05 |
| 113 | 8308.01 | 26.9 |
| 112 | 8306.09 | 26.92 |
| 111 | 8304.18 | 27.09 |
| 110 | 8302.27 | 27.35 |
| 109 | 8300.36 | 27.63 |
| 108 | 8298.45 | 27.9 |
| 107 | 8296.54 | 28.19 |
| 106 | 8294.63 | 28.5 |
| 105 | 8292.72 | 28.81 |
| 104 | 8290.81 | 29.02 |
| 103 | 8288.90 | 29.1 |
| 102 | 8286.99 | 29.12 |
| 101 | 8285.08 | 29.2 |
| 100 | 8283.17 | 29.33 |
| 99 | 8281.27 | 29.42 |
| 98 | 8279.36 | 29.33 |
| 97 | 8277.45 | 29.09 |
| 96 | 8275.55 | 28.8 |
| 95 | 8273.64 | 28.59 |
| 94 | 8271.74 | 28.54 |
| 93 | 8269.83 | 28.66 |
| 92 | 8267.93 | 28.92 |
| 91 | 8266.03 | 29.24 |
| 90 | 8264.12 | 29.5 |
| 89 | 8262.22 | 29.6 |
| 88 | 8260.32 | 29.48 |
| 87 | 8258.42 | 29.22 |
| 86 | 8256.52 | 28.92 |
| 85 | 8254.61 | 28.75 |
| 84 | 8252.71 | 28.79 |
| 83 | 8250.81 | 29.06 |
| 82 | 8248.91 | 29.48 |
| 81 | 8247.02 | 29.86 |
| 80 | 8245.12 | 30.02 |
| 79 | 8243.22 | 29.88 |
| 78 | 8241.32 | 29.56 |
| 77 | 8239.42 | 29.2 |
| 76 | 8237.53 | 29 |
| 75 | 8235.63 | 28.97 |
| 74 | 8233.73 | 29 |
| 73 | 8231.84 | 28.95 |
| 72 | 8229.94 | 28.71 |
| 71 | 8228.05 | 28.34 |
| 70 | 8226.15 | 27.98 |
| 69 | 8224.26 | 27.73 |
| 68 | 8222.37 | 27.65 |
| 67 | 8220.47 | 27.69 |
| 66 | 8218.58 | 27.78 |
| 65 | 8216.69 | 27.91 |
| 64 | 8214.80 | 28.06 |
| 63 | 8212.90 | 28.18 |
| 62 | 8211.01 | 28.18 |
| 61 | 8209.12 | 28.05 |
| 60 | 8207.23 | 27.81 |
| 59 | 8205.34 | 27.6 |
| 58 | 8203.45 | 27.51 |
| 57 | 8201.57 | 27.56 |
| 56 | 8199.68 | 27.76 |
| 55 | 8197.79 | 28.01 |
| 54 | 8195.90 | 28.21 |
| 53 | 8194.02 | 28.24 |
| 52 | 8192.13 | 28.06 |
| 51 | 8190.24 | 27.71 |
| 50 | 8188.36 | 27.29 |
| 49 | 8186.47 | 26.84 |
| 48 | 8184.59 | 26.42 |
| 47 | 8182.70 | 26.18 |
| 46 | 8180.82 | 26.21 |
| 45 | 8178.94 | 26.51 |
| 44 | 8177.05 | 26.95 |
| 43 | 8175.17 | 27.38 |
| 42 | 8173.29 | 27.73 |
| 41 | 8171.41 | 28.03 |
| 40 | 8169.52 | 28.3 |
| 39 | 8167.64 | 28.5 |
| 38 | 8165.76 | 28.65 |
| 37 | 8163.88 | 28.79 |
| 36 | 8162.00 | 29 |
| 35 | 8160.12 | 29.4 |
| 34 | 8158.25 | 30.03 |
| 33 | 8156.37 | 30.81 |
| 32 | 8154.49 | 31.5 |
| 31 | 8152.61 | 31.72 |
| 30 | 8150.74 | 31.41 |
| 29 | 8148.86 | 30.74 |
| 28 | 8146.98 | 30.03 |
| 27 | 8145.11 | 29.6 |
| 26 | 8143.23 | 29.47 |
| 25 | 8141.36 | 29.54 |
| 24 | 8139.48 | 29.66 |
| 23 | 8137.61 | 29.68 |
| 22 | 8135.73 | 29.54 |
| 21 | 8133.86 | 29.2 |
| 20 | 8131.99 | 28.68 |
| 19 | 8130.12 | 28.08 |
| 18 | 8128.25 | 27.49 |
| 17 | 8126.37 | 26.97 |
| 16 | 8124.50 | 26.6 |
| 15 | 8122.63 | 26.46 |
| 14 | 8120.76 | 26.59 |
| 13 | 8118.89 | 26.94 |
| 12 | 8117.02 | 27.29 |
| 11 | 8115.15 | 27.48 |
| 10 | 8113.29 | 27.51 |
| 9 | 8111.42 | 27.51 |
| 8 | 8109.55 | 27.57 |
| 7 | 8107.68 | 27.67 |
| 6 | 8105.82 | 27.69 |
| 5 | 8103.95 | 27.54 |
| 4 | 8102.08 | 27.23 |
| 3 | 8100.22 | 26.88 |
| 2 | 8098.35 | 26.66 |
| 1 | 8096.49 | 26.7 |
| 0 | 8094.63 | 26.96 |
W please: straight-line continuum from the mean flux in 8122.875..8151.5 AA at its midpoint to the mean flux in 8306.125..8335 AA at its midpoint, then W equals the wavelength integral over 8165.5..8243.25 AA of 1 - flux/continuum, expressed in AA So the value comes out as 2.0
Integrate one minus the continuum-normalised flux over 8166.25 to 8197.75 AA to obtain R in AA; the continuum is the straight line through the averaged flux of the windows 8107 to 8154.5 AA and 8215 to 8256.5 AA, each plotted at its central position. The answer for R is 1.4 AA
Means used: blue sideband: 28.6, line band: 27.4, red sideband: 28.8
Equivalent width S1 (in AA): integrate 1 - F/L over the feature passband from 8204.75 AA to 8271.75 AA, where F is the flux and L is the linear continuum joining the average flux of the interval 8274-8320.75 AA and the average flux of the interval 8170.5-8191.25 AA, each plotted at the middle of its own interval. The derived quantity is -2.61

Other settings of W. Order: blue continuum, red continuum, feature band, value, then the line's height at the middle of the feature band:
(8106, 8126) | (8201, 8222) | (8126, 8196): -2.98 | 27.5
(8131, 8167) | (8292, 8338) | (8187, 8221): 1.60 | 29.2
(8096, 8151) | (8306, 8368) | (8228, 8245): -0.71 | 28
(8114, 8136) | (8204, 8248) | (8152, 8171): -1.14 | 27.9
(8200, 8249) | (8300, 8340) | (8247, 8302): -1.49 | 28.2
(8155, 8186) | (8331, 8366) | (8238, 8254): -0.87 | 27.9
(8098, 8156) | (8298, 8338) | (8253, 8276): -0.79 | 28.1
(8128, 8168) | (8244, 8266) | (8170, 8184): 1.21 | 29.6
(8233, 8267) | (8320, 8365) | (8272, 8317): 0.52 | 28.6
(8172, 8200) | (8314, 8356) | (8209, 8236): -0.73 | 27.5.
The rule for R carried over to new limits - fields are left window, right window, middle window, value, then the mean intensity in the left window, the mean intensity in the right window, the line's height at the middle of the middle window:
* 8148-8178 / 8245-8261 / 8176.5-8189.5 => 1.2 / 29.3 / 29.2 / 29.3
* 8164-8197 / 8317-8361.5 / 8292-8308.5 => 0.1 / 27.5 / 27.9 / 27.8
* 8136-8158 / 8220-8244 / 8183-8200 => 1.1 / 30.3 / 28.7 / 29.5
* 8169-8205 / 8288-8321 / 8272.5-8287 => -0.7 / 27.4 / 28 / 27.8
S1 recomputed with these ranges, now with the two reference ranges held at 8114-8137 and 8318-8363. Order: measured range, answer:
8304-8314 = 0.3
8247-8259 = -0.6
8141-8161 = -2.0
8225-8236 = -0.3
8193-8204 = -0.1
